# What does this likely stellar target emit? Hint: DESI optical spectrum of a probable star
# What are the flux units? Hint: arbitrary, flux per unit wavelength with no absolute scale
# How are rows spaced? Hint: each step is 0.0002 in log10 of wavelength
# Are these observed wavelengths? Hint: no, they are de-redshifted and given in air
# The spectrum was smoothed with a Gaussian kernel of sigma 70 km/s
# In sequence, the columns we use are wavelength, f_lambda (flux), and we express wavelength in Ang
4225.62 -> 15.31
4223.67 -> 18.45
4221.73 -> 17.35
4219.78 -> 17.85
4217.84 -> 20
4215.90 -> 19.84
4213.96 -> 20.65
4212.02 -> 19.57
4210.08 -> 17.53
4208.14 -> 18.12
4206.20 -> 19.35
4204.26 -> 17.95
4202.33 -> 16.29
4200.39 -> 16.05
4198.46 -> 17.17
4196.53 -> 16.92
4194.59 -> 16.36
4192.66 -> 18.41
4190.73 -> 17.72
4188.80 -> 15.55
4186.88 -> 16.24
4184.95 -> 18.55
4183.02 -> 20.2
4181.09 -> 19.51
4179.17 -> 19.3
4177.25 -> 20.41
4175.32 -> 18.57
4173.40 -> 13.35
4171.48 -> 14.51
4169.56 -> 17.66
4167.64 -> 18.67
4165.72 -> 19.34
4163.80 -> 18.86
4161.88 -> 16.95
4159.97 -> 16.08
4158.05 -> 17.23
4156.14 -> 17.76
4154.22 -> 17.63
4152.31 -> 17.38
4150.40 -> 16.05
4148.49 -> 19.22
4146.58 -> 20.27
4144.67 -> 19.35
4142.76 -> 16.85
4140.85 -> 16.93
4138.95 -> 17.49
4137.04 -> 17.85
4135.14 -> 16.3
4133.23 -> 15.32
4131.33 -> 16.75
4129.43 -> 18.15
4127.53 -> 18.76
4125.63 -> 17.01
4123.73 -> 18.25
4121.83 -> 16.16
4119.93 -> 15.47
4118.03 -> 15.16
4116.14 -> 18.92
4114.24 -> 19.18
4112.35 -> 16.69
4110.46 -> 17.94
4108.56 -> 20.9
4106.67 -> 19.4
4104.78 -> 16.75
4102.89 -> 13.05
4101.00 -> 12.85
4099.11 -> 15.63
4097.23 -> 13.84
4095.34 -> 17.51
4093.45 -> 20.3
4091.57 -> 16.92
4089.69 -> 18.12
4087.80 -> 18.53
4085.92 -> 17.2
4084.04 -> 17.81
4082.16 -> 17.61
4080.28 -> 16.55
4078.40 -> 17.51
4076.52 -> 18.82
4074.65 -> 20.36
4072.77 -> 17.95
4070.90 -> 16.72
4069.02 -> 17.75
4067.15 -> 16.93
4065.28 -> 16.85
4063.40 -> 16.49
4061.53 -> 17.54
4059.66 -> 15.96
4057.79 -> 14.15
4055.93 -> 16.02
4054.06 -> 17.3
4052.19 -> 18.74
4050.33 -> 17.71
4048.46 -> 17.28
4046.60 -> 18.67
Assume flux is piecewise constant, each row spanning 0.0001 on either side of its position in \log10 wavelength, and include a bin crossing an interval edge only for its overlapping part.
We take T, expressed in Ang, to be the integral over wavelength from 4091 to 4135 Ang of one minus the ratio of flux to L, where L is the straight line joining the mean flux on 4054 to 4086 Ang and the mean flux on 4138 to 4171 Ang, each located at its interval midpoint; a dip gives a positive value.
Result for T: 1.3 Ang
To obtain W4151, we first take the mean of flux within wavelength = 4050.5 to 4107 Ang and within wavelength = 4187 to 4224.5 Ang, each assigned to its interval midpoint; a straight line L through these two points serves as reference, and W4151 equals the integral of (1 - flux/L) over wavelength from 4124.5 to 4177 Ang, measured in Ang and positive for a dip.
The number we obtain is 0.2 Ang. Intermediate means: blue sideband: 17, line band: 17.5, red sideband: 17.9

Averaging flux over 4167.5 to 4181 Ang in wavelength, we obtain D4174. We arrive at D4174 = 17.6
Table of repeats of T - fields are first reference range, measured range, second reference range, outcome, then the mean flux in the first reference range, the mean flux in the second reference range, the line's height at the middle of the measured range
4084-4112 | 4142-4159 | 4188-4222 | -0.5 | 17.1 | 17.9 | 17.5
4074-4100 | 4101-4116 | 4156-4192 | 0.1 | 17.6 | 17.7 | 17.6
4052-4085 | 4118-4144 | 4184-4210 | 0.4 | 17.2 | 17.3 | 17.3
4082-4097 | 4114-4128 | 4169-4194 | 0.4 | 17.8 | 17.7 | 17.8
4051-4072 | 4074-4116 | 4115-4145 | -1.2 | 16.8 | 17.1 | 17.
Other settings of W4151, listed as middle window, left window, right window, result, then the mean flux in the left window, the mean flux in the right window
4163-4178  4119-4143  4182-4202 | -0.4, 17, 17.3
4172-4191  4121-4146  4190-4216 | -0.1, 17.4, 17.9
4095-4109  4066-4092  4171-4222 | 1.4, 17.8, 17.9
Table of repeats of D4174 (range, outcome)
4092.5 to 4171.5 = 17.3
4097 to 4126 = 16.8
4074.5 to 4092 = 17.9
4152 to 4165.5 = 17.5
